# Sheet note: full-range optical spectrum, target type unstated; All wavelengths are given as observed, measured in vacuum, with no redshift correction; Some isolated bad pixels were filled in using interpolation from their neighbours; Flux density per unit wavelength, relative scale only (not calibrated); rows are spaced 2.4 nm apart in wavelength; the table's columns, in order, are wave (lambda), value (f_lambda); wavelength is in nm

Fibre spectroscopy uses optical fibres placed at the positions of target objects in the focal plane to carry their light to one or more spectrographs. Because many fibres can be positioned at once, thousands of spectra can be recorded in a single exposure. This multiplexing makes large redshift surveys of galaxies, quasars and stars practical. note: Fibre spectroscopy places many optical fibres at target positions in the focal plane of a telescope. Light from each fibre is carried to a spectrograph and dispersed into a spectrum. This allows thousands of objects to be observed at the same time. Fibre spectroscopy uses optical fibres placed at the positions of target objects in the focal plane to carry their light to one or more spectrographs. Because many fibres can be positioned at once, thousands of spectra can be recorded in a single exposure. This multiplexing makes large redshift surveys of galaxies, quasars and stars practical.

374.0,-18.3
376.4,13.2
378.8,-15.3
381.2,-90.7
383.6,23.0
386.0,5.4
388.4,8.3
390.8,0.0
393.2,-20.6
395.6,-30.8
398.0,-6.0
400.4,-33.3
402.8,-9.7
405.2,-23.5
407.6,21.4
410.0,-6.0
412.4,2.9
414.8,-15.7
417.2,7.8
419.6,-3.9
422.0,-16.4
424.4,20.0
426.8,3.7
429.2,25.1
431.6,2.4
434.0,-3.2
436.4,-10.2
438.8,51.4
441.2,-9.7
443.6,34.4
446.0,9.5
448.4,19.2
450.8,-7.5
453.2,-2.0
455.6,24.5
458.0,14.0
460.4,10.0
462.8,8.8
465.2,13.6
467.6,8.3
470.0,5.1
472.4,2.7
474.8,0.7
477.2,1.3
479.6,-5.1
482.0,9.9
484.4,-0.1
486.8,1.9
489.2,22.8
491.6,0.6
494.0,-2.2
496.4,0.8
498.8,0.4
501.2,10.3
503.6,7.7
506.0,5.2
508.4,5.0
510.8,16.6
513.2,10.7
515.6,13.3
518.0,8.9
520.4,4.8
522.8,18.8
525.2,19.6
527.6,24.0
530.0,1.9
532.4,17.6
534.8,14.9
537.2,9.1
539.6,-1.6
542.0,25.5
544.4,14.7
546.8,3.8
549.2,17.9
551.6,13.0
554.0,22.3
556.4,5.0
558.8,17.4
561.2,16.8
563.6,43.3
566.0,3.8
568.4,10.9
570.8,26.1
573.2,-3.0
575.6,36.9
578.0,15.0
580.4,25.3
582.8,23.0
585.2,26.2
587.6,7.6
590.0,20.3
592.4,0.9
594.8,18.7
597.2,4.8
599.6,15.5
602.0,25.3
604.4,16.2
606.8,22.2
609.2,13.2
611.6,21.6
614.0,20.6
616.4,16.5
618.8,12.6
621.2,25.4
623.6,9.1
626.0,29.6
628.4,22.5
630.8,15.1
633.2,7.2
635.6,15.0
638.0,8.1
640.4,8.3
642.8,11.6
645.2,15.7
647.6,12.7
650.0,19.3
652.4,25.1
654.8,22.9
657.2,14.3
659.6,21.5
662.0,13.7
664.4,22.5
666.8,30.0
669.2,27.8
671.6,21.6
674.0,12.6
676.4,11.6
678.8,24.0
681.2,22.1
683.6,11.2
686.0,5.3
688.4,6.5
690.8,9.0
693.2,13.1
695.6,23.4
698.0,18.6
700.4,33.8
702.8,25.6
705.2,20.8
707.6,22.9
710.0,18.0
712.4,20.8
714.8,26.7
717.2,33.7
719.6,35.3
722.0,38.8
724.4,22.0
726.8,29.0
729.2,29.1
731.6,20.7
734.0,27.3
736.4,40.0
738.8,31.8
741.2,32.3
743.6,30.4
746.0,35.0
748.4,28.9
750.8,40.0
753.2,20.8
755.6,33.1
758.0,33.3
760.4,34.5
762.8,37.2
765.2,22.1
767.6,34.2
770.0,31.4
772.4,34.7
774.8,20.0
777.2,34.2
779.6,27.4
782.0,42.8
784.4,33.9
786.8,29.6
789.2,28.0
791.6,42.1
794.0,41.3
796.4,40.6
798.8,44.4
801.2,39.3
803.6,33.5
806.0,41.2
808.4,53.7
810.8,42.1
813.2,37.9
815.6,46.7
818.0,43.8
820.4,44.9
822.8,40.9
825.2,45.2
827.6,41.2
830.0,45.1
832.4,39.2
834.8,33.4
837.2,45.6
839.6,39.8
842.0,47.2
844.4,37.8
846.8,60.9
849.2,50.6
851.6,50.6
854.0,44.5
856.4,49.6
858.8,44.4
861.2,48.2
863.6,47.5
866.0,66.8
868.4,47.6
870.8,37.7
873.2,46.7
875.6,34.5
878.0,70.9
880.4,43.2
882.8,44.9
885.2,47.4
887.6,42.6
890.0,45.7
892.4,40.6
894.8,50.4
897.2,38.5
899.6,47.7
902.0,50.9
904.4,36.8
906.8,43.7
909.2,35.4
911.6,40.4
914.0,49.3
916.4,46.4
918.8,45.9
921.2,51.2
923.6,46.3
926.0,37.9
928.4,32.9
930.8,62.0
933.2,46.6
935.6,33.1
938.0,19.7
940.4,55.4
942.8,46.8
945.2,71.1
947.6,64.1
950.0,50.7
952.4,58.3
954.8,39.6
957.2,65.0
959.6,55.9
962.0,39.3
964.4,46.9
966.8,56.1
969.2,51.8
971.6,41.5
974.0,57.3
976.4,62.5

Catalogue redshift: 0.79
